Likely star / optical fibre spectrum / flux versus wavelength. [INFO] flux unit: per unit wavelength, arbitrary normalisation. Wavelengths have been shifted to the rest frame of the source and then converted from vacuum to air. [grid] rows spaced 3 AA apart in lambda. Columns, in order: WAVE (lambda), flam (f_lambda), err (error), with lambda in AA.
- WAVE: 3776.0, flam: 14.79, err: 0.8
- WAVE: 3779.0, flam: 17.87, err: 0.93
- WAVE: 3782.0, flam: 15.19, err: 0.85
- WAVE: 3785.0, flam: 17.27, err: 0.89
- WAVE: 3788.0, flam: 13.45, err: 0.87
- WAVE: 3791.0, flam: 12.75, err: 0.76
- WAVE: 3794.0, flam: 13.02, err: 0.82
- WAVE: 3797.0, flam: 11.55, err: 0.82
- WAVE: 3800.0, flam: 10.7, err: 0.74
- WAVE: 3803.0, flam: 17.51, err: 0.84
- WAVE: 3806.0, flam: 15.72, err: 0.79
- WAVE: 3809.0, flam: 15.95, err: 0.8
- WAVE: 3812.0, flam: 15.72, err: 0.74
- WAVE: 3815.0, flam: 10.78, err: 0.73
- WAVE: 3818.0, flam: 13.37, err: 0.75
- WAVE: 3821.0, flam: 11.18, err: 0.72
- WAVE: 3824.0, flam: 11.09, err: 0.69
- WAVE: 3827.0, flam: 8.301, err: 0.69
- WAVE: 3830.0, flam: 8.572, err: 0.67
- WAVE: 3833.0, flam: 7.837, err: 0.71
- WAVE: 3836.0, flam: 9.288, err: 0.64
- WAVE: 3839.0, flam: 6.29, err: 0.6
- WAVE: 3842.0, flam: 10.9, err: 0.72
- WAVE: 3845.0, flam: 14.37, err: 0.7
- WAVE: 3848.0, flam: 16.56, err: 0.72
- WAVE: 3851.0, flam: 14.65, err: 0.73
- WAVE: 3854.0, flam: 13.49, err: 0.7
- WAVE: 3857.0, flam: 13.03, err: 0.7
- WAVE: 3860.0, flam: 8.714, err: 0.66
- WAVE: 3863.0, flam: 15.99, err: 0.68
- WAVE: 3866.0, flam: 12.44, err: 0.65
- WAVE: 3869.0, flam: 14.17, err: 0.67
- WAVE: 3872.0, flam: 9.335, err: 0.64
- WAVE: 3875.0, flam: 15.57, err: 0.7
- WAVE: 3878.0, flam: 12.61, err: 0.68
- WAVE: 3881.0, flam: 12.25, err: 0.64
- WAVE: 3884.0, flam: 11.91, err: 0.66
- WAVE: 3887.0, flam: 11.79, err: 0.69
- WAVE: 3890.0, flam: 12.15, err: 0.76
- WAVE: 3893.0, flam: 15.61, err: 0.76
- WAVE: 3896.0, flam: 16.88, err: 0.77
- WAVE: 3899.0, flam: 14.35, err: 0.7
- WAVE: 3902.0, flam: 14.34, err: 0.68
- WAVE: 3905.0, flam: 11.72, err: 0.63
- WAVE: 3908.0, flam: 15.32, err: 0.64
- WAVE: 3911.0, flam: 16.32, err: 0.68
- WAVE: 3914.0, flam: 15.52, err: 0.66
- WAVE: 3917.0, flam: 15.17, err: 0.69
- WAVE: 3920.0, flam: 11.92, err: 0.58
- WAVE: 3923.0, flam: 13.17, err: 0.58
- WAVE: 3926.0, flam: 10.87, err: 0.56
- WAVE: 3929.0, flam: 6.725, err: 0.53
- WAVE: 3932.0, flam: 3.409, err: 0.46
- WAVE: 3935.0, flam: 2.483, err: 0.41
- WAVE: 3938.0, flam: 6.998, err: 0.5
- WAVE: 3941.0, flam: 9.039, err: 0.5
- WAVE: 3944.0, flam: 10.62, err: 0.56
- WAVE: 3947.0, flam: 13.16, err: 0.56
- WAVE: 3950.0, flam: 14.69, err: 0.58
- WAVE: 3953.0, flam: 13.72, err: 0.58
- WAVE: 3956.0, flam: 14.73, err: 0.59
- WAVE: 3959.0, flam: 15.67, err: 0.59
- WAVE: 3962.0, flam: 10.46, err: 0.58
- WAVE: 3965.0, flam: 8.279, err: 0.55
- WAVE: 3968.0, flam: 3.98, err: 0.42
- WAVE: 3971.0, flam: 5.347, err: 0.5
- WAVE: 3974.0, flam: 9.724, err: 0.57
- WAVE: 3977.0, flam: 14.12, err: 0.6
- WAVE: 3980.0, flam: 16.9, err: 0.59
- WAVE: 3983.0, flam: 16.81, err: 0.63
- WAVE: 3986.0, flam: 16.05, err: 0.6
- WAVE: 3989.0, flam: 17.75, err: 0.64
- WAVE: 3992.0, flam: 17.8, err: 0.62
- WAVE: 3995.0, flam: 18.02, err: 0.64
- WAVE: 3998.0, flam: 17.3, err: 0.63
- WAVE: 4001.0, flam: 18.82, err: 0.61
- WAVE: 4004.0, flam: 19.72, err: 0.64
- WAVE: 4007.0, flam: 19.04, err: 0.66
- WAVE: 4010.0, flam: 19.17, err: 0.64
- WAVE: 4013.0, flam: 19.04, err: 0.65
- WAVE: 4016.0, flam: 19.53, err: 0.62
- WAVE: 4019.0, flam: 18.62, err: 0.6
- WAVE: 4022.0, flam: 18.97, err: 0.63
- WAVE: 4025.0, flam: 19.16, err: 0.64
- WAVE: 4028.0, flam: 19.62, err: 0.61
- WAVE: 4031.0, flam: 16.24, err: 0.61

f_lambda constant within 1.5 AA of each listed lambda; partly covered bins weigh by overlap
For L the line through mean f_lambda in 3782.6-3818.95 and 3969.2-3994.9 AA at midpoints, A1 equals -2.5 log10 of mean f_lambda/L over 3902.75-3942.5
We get 0.31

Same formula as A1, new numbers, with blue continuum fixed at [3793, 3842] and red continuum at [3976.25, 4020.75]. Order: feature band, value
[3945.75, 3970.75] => 0.39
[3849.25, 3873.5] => 0.03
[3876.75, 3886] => 0.14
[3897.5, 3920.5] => 0.03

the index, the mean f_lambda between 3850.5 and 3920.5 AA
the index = 13.6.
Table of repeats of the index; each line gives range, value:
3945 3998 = 13.5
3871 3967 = 12.1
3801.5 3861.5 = 12.2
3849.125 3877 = 13.1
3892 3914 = 15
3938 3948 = 10.2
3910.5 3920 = 15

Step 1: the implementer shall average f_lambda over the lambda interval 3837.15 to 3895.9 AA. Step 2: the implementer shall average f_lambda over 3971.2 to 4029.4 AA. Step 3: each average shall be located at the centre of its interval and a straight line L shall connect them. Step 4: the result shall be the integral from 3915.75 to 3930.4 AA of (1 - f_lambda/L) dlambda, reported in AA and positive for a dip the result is 3.2 AA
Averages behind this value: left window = 12.8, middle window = 11.5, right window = 17.4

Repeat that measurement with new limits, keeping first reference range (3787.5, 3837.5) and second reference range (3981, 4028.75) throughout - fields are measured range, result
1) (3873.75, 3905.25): 2.24 AA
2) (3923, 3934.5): 6.13 AA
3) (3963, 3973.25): 6.45 AA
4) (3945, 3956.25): 1.90 AA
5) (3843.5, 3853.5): -1.28 AA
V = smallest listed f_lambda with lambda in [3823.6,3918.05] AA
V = 6.29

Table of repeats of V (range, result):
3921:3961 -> 2.483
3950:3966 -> 8.279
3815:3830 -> 8.301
